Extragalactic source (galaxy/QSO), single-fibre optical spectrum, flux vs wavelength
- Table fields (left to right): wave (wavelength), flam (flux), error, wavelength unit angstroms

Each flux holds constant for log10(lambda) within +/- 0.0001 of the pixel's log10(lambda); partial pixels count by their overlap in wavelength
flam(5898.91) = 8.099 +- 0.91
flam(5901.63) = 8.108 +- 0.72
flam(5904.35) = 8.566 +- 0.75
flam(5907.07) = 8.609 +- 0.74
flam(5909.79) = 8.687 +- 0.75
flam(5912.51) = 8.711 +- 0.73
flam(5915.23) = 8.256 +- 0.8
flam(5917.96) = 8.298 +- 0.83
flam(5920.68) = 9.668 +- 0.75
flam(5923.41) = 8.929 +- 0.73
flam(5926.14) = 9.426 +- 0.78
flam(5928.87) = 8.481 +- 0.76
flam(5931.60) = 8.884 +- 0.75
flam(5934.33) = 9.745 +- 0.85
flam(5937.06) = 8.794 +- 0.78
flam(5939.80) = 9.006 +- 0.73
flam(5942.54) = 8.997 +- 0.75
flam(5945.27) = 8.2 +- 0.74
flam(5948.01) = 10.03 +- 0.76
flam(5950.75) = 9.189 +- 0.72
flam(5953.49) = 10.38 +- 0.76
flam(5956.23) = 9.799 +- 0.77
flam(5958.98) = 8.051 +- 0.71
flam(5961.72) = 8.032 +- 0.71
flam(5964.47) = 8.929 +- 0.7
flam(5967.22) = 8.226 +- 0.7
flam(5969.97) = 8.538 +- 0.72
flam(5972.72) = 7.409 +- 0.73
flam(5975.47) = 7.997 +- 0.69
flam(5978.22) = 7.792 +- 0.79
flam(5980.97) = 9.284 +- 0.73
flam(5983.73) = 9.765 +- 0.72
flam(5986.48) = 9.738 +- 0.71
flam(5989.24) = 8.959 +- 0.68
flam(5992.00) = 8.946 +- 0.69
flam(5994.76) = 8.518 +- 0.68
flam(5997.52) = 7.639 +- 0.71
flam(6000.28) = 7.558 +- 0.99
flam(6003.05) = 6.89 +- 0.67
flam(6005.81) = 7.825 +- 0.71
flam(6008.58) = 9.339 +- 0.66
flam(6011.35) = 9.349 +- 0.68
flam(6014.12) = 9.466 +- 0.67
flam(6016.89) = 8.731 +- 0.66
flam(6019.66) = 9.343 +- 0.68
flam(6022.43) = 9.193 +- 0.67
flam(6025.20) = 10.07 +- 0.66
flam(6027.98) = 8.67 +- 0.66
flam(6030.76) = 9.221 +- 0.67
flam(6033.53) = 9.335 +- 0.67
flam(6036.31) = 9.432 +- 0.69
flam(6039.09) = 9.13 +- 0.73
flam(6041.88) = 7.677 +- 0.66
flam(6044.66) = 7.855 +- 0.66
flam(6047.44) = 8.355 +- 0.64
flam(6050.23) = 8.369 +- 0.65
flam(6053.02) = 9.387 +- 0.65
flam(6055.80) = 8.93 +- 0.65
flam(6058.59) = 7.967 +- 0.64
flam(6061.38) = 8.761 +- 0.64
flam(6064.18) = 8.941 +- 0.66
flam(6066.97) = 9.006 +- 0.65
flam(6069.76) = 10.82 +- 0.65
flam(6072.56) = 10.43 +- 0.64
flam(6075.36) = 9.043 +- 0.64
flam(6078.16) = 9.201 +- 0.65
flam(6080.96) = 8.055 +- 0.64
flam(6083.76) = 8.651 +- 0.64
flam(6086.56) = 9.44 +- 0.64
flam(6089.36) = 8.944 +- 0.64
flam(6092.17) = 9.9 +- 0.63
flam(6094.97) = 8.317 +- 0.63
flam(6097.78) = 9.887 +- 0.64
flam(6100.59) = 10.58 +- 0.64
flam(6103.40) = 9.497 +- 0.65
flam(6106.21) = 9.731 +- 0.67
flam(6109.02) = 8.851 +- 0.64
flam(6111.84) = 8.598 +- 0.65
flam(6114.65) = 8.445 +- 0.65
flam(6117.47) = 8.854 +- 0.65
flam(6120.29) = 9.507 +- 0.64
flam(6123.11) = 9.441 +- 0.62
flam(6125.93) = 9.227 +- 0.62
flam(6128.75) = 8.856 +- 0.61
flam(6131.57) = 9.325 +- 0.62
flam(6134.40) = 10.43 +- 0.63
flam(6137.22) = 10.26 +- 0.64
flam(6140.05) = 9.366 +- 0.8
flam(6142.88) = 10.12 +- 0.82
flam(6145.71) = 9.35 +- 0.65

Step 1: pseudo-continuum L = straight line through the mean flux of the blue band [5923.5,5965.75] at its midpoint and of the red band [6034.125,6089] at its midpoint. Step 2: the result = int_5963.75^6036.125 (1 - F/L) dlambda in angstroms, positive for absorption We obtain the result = 2.12 angstroms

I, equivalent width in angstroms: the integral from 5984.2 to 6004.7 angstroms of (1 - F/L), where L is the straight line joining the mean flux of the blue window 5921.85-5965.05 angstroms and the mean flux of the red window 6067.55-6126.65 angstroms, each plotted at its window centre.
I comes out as 1.7 angstroms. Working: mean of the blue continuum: 9.06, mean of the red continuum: 9.3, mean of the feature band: 8.38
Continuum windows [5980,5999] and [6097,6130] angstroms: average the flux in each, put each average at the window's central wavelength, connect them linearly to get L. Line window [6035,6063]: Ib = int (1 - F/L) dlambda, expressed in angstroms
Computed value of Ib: 1.62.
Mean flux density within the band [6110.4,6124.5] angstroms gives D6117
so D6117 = 8.96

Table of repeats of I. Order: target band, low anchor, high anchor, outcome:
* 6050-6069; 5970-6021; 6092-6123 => 0.25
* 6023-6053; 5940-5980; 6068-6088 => 0.96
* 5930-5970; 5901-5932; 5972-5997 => -1.27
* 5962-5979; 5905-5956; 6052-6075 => 1.77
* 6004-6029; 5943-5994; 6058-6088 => -0.25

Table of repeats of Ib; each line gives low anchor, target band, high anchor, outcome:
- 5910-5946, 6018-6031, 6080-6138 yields -0.29 angstroms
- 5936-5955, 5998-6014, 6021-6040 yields 1.76 angstroms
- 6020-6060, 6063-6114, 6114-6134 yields -1.57 angstroms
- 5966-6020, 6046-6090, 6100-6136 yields -0.05 angstroms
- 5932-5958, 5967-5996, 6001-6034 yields 1.40 angstroms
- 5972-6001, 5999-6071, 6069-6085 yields 1.07 angstroms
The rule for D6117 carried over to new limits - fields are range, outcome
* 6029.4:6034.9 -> 9.29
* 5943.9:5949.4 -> 9.12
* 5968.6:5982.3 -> 8.2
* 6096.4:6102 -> 10.2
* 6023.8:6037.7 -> 9.35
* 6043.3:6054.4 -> 8.49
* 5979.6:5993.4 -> 9.34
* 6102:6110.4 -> 9.37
